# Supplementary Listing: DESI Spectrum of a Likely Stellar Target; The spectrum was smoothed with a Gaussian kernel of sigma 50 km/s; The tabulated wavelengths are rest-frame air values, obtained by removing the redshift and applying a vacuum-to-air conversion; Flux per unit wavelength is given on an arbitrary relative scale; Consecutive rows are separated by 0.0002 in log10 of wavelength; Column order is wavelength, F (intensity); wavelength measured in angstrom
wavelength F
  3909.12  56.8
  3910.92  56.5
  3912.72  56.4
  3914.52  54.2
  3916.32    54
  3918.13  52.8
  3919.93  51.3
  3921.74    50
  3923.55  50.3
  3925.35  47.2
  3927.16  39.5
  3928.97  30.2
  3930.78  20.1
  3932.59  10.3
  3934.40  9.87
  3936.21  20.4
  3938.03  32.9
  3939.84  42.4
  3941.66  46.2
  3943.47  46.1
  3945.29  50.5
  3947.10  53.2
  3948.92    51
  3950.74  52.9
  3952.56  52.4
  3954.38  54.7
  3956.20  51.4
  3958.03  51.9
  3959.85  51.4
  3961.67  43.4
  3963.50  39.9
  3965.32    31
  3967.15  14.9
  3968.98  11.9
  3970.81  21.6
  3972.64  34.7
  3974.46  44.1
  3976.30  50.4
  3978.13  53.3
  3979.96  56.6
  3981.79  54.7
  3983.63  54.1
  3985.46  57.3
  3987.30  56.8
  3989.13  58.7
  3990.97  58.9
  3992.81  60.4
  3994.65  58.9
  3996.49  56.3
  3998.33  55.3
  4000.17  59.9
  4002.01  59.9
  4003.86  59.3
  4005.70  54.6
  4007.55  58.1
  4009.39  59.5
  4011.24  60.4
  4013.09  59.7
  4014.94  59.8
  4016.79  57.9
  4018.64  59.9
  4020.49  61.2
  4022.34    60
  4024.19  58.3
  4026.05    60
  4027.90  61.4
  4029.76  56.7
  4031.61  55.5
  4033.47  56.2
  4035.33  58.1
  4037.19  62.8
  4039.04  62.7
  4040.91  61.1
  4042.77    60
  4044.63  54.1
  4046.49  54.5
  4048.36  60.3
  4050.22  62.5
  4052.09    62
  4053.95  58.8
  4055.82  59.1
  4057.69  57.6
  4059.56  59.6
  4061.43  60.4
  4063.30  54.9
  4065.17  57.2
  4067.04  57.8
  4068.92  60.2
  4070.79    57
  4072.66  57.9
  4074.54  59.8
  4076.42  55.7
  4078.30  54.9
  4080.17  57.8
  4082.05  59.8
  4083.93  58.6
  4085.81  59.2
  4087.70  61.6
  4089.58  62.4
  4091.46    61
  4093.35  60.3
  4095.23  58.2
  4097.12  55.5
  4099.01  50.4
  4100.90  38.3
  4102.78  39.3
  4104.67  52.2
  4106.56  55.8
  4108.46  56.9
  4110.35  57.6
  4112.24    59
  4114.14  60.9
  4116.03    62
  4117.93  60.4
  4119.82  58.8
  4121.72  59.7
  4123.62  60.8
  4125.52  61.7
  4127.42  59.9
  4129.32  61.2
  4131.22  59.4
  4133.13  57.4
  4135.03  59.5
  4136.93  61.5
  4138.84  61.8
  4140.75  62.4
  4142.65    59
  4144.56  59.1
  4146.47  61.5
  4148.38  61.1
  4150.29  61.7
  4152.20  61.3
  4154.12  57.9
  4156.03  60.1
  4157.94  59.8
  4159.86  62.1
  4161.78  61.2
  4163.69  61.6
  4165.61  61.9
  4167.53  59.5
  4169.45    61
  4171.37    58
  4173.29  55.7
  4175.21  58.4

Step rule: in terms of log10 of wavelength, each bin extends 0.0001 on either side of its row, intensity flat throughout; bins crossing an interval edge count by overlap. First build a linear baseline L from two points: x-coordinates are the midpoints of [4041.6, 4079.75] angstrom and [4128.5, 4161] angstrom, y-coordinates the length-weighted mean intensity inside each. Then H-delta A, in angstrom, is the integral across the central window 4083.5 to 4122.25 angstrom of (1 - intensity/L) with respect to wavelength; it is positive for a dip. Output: 1.83 angstrom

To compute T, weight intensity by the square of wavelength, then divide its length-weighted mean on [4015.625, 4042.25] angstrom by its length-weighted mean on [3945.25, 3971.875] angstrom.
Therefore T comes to 1.47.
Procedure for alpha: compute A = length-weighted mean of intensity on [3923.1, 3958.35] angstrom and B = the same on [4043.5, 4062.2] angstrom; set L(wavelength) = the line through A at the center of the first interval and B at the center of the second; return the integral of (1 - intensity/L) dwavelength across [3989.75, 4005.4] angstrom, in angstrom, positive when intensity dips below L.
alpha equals -2.7 angstrom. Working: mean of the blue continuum 40.4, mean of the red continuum 58.9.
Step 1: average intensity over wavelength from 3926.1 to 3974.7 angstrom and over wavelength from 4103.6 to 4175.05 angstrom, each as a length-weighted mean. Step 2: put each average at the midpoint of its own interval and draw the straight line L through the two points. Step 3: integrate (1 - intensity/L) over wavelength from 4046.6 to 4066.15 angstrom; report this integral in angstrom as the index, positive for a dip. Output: -3.60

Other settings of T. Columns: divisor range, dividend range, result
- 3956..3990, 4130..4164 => 1.50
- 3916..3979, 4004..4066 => 1.53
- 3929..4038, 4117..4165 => 1.32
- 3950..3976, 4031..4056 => 1.55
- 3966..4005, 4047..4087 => 1.23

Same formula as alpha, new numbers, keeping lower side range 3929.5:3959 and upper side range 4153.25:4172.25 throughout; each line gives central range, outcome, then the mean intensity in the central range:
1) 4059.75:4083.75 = -2.7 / 57.9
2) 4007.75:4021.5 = -3.8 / 59.7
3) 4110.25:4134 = -1.4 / 60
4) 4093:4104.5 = 0.9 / 50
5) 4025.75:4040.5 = -3.3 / 59.2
